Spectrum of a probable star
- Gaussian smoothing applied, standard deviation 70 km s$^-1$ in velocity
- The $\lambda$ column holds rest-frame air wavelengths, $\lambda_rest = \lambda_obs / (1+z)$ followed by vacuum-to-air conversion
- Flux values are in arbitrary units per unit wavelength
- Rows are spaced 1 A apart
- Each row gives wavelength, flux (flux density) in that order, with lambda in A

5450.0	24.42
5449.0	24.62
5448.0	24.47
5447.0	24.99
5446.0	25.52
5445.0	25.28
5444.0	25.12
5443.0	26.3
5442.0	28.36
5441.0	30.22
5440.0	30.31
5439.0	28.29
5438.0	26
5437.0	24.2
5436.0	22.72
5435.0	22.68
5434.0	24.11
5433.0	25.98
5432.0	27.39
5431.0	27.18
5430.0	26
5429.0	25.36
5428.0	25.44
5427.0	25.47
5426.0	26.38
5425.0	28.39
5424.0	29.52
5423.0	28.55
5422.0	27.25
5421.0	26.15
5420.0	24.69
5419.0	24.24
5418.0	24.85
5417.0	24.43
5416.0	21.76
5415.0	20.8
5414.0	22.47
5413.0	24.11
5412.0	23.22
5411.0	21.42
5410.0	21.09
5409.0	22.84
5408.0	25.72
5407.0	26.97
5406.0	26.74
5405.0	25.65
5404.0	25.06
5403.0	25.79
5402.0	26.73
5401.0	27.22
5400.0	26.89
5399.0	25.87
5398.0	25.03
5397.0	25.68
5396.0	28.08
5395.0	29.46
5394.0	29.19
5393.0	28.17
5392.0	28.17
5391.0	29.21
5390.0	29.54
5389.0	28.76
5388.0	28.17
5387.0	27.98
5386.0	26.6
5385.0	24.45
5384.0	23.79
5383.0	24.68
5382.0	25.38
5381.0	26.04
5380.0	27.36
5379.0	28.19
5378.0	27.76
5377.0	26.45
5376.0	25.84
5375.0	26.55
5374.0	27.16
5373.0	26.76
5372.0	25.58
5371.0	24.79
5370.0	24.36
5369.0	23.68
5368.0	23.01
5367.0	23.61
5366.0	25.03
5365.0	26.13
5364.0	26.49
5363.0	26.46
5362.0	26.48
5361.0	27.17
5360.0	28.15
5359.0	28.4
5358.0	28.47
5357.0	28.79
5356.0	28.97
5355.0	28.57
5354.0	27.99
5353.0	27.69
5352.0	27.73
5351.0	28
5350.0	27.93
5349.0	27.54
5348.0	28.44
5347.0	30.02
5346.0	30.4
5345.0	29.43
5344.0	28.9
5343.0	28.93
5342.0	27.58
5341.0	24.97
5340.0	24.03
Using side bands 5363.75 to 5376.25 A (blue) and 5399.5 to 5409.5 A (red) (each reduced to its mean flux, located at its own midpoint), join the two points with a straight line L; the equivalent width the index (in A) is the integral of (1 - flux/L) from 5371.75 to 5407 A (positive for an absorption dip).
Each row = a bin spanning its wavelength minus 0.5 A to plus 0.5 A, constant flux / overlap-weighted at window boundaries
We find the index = -1.66 A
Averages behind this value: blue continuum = 25.3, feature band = 26.9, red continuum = 26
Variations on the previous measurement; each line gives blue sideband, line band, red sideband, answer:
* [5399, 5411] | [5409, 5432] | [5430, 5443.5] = 0.8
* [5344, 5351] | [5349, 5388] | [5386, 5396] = 3.0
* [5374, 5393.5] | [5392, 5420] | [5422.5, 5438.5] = 1.4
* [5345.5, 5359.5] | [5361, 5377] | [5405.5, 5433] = 1.2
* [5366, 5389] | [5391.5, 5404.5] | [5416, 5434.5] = -0.5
